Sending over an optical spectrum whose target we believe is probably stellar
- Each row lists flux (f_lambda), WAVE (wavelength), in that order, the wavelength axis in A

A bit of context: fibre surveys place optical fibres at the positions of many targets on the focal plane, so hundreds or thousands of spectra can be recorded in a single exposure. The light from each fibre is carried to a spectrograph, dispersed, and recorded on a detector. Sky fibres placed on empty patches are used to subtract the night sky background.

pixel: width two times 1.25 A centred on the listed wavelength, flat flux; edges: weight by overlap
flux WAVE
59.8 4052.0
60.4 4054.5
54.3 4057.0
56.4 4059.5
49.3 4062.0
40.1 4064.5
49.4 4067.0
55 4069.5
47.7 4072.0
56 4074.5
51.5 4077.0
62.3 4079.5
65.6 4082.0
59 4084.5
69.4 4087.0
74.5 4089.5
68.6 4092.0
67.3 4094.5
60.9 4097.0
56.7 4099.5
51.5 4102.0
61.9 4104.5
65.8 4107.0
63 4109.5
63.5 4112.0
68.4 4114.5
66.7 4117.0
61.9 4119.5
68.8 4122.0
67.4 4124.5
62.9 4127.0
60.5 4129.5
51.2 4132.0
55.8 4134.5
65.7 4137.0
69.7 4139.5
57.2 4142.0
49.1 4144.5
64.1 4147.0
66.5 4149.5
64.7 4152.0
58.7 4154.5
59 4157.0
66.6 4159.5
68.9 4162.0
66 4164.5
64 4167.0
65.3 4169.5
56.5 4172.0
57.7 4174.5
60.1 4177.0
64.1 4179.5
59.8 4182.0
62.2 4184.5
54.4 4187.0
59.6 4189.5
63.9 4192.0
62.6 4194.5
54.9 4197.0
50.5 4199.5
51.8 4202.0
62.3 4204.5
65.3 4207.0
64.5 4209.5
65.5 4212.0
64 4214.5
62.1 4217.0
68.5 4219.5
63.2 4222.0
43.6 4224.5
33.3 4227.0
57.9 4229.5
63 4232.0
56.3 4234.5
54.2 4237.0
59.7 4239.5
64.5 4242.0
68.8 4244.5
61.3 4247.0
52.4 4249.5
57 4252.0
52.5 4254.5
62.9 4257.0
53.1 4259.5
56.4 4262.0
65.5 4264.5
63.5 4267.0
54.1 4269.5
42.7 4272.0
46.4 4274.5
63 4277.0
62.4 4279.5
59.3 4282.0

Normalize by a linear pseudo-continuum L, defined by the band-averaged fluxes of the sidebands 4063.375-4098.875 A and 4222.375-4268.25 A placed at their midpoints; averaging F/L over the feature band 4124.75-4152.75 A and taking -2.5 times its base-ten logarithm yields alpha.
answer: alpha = -0.04 mag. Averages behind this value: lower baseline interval 59.1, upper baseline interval 57.1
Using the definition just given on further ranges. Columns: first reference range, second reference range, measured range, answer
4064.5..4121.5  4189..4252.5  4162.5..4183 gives -0.042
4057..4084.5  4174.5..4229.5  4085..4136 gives -0.149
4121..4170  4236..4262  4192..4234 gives 0.028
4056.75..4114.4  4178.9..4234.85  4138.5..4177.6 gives -0.058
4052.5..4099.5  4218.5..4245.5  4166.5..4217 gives -0.053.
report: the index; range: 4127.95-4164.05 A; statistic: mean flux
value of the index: 61.4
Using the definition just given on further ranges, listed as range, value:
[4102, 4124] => 64.3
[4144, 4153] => 62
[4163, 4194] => 61.2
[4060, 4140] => 60.4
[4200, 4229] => 58.3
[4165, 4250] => 59.5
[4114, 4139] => 63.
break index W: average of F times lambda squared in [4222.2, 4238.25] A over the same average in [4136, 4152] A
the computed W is 0.9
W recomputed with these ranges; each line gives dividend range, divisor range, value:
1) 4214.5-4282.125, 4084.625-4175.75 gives 0.97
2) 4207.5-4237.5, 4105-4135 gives 0.97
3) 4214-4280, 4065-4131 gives 1.00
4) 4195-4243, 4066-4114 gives 1.02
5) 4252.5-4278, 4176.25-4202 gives 0.99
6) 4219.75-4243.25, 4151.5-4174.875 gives 0.91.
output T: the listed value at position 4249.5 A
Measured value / 52.4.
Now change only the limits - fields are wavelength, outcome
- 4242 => 64.5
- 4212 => 65.5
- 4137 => 65.7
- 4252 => 57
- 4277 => 63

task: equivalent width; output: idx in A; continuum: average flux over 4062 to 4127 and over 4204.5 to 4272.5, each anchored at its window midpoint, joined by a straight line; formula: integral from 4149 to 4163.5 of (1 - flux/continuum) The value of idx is -1.0 A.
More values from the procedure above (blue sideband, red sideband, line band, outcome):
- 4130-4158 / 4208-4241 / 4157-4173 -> -1.23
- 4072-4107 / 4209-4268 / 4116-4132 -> -0.70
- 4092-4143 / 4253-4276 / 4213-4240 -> 0.15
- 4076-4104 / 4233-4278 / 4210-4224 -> -1.16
